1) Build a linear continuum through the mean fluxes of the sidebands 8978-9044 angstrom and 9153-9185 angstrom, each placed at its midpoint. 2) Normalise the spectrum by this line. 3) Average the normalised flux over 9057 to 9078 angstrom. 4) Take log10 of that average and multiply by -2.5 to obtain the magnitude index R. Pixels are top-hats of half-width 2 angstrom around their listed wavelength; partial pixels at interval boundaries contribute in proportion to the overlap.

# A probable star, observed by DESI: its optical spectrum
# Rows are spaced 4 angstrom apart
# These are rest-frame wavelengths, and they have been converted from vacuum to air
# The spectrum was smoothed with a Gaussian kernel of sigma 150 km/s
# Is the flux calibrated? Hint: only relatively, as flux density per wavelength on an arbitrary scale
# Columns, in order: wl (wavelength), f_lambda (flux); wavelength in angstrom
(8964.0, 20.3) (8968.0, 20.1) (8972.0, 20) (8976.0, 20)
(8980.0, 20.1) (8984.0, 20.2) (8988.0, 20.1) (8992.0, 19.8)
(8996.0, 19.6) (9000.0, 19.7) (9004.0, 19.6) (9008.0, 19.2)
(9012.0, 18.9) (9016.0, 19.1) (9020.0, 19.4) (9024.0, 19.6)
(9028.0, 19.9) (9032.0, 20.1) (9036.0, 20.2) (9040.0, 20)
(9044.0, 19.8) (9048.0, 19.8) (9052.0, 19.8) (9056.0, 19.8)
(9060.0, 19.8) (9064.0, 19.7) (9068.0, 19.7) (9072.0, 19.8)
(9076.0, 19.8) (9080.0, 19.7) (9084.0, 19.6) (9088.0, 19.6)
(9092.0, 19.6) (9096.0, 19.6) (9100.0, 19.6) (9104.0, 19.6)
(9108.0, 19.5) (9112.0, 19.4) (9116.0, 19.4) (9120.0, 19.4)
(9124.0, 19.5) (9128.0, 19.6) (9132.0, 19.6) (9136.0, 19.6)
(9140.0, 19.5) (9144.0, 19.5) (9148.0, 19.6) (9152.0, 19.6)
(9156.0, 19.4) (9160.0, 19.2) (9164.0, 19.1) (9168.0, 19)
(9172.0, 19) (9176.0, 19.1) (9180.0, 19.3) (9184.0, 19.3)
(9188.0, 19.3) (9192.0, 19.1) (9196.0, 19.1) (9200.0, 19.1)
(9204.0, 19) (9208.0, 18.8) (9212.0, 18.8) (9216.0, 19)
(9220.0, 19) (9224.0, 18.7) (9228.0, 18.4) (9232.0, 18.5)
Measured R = -0.01 mag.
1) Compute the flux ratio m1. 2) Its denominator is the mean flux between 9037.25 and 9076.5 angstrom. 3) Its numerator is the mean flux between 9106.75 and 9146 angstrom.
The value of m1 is 0.98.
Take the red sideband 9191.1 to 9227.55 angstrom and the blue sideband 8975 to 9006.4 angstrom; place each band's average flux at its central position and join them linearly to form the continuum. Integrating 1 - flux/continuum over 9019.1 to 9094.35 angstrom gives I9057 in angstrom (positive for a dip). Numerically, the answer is -0.7 angstrom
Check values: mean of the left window 19.9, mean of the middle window 19.8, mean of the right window 18.9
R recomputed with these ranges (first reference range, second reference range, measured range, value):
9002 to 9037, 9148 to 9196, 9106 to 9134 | -0.01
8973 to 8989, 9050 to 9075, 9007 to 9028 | 0.04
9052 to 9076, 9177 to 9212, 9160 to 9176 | 0.01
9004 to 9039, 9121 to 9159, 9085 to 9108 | 0.00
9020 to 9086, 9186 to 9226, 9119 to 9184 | -0.01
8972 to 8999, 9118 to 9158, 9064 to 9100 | 0.00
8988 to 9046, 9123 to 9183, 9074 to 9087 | -0.01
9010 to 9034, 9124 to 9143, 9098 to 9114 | 0.00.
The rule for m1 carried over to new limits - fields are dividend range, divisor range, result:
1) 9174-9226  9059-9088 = 0.97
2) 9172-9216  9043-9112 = 0.97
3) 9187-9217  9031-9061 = 0.96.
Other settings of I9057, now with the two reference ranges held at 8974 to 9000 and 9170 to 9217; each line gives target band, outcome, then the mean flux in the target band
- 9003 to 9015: 0.4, 19.2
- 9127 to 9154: -0.4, 19.6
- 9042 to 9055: -0.1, 19.8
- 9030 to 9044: -0.2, 20.1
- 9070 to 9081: -0.1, 19.8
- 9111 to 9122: 0.0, 19.4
